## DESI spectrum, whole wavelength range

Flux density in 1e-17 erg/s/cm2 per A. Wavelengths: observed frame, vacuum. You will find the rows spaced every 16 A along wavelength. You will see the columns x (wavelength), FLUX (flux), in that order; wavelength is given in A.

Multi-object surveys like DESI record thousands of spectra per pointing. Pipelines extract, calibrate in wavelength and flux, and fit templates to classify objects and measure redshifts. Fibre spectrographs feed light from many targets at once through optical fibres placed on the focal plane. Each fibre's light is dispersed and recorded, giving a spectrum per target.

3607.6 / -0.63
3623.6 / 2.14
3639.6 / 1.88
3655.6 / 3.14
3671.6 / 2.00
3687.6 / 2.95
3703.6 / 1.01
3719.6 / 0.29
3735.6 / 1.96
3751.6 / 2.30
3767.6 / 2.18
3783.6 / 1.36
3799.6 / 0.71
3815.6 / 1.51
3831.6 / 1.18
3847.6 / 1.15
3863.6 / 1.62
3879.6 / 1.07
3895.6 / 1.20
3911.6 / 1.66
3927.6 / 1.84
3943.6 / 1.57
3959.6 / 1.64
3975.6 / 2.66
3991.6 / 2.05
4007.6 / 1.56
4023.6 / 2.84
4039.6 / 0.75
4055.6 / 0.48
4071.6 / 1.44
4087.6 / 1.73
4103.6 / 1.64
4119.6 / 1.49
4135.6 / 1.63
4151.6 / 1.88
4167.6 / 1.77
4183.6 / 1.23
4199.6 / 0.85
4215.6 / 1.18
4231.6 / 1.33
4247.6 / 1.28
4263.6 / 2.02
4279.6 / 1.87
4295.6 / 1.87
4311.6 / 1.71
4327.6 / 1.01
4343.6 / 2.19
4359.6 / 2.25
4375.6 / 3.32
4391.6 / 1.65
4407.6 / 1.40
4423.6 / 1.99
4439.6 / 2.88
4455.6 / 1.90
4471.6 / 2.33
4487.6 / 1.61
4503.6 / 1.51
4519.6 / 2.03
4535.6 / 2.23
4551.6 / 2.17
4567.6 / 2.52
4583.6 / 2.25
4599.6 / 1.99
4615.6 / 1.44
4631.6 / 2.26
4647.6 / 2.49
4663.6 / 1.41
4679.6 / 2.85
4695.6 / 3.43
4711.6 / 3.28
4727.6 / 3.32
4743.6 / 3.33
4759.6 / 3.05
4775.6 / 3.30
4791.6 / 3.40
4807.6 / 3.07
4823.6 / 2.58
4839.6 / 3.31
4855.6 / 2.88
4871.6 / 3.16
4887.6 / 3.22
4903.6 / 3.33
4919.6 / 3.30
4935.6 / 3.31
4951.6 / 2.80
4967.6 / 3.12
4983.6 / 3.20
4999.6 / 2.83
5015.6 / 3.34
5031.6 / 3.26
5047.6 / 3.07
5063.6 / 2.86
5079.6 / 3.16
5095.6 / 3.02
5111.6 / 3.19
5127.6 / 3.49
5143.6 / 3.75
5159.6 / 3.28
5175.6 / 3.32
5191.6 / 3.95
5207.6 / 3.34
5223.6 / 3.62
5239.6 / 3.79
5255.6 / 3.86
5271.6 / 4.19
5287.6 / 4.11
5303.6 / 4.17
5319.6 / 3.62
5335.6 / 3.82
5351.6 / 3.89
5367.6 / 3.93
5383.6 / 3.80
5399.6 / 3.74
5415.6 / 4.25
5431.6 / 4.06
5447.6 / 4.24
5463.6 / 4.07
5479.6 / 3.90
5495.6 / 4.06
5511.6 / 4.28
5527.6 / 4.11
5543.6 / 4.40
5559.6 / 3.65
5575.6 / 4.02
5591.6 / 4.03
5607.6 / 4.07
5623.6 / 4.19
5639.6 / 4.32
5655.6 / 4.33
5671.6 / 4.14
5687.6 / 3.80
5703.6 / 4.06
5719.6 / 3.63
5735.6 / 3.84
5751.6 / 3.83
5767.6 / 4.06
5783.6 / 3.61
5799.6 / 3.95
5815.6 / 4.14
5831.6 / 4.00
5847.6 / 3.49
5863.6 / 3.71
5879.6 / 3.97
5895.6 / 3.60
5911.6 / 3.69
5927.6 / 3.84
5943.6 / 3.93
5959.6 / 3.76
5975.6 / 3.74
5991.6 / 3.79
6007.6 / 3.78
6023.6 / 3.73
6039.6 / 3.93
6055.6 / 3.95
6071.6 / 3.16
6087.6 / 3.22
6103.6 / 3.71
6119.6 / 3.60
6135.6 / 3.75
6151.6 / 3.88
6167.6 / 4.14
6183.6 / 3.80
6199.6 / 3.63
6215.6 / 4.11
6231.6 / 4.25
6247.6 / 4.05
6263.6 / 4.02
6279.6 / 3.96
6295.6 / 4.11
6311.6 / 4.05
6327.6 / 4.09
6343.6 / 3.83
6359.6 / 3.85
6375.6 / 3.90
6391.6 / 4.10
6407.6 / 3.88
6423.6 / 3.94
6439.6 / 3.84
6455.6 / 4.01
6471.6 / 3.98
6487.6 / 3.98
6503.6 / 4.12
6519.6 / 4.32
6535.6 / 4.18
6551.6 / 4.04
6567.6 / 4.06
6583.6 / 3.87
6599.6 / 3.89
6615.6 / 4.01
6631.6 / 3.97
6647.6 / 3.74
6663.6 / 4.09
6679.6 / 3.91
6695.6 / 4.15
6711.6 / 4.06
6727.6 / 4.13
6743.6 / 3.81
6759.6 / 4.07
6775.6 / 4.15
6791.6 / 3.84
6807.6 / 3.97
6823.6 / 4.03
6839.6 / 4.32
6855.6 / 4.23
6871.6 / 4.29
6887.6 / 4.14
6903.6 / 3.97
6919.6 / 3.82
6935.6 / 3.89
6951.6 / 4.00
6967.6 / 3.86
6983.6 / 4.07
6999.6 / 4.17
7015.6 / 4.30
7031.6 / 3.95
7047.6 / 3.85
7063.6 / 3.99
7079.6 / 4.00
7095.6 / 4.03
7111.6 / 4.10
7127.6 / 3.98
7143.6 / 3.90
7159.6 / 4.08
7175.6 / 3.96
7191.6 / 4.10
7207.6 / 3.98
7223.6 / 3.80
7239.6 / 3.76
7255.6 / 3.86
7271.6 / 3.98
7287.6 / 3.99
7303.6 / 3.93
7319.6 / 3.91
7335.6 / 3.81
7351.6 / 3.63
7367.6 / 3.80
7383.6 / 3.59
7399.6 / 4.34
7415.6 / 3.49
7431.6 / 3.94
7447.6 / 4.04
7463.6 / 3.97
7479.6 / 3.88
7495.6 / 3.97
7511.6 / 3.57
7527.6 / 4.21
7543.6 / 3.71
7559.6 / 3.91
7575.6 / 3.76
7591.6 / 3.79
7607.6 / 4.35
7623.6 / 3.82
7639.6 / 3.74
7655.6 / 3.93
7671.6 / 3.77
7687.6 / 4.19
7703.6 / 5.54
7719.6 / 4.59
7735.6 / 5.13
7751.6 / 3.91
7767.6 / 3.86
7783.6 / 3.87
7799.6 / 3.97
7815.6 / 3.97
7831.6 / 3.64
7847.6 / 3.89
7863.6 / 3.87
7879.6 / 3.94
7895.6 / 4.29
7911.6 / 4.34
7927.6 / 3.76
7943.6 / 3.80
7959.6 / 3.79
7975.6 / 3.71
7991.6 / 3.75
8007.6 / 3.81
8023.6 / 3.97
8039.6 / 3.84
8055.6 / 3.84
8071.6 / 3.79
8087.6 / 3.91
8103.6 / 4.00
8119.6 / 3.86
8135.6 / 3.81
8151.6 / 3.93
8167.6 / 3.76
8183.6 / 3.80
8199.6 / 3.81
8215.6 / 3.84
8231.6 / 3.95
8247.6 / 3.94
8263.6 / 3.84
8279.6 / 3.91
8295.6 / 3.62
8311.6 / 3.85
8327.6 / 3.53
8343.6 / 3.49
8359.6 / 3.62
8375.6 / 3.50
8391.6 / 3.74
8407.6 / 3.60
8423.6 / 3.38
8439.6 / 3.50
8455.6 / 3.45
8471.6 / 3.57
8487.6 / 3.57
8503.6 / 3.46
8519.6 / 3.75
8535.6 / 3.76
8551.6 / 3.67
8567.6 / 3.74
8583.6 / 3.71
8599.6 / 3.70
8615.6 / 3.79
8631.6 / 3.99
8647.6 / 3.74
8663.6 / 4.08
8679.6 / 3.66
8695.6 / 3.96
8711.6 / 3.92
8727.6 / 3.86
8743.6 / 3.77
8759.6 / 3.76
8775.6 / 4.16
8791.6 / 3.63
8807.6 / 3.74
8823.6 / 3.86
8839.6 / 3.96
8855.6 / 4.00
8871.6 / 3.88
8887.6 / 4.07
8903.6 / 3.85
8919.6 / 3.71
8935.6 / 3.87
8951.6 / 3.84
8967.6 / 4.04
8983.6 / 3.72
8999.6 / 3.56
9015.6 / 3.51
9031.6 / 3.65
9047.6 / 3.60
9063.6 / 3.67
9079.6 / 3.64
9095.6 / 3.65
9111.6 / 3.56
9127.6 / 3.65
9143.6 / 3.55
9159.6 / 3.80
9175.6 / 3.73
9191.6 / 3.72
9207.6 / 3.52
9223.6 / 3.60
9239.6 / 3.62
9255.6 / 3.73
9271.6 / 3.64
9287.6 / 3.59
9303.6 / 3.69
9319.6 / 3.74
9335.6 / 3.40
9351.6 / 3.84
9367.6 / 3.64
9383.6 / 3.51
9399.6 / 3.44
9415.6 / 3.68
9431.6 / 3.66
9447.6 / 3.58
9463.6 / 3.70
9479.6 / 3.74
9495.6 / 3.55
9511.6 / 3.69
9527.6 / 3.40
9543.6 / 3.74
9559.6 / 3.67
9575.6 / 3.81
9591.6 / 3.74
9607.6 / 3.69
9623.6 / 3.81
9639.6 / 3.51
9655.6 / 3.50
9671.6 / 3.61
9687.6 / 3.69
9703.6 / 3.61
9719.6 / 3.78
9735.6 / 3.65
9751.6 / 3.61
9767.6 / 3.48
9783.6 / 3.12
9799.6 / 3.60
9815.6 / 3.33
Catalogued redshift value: 0.175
